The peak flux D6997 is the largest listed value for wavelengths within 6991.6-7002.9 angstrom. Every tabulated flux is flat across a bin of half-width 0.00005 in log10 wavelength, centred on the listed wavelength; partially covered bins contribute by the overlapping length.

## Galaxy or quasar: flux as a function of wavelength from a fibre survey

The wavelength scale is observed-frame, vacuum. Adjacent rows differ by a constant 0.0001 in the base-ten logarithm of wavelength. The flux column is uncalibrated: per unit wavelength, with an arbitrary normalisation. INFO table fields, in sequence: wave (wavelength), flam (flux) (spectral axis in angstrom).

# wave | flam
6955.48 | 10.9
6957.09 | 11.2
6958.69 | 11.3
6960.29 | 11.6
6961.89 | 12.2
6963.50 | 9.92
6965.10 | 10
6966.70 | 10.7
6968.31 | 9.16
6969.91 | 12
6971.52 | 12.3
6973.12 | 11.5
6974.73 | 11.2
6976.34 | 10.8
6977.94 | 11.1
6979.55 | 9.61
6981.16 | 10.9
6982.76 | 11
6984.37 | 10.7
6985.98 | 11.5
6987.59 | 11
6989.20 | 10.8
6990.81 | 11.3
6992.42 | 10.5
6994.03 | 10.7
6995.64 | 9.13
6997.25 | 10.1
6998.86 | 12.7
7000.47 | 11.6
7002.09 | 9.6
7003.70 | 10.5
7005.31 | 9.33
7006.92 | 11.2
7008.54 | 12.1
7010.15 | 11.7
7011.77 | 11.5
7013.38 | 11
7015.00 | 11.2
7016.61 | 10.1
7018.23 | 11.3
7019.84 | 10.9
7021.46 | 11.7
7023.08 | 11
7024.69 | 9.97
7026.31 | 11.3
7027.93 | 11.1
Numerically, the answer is 12.7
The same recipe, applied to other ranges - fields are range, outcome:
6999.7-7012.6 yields 12.1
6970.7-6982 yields 12.3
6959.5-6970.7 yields 12.2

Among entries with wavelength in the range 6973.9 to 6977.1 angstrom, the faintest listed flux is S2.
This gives 10.8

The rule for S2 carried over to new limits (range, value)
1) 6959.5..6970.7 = 9.16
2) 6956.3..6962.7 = 11.2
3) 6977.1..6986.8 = 9.61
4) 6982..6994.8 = 10.5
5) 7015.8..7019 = 10.1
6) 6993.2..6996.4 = 9.13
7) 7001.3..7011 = 9.33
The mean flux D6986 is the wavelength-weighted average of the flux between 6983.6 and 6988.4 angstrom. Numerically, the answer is 11.1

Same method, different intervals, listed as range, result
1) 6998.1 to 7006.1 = 10.7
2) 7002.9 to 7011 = 11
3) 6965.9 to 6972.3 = 11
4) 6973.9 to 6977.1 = 11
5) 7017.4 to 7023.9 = 11.2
